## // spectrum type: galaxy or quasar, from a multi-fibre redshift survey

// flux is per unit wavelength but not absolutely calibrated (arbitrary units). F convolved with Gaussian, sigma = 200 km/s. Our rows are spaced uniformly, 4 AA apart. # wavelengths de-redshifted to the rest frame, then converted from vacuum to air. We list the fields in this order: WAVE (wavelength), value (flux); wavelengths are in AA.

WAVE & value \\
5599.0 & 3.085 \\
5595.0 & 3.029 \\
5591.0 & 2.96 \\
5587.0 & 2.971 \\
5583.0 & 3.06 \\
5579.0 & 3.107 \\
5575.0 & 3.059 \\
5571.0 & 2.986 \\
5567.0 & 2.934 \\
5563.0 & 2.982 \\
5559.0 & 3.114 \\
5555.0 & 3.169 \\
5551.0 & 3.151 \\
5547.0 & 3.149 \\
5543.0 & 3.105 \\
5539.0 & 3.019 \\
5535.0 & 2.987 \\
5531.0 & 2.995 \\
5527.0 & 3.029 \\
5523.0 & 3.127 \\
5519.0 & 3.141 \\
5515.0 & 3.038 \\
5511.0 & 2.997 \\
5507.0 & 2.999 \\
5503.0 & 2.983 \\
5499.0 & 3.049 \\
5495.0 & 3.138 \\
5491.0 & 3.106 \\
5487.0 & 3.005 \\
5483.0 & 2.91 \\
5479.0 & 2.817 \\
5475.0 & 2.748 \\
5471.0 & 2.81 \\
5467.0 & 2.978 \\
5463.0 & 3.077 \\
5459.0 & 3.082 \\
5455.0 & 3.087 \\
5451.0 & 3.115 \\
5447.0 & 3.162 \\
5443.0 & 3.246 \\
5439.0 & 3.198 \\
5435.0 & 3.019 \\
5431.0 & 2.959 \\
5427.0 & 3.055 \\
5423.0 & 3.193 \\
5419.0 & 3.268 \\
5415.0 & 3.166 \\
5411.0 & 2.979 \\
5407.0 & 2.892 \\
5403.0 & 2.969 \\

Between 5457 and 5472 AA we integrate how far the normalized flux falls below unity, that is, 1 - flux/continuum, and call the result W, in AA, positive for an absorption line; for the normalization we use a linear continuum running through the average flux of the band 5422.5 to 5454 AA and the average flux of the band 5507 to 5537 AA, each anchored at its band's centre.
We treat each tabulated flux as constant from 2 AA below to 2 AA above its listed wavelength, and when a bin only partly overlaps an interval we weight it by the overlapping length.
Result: 0.5 AA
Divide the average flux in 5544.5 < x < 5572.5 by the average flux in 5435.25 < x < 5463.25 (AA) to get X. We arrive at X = 1.0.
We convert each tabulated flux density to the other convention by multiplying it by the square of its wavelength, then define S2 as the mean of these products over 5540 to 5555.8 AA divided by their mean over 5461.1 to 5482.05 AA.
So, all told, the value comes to 1.1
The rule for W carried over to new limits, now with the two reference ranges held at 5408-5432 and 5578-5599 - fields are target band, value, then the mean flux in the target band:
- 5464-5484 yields 1.4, 2.86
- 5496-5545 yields 0.3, 3.04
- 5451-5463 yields 0.0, 3.09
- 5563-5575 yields 0.2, 2.98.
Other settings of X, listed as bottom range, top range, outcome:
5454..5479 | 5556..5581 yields 1.03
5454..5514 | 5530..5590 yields 1.02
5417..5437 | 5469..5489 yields 0.92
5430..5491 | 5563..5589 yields 1.00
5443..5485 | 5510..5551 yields 1.02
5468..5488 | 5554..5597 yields 1.06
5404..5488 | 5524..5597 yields 1.00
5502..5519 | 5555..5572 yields 1.00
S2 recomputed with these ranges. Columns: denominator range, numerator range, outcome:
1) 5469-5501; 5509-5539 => 1.05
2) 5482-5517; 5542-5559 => 1.06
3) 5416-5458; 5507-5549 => 1.01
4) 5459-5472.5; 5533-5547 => 1.05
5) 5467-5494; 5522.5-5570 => 1.08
